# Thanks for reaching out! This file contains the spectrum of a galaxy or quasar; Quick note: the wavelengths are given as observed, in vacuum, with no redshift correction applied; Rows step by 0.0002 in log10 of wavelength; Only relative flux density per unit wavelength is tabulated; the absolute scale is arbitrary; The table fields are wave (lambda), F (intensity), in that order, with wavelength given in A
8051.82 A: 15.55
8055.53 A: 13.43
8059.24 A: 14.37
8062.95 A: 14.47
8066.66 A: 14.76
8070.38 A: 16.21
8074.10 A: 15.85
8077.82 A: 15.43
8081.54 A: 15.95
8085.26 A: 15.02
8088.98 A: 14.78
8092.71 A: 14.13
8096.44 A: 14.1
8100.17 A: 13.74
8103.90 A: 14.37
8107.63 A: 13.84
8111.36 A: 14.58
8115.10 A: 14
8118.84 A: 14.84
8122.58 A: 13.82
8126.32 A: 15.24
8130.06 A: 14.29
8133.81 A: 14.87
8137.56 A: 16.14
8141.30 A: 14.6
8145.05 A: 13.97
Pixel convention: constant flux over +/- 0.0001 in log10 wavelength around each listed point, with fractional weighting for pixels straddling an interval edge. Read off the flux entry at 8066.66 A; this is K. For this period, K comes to 14.76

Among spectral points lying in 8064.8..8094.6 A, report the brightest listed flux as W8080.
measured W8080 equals 16.21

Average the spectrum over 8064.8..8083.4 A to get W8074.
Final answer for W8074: 15.6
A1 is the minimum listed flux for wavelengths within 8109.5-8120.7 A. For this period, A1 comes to 14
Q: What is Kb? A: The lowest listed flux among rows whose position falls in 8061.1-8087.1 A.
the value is 14.47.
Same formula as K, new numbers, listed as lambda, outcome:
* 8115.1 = 14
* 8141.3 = 14.6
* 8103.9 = 14.37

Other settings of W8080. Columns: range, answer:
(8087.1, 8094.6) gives 14.78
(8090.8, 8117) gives 14.58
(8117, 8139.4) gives 16.14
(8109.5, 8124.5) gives 14.84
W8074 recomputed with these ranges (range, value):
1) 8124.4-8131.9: 14.8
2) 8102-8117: 14.2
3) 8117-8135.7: 14.6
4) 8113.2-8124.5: 14.2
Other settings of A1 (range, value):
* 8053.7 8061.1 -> 13.43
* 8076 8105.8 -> 13.74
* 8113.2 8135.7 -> 13.82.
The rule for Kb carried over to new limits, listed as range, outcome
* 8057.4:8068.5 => 14.37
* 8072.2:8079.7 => 15.43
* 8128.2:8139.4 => 14.29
